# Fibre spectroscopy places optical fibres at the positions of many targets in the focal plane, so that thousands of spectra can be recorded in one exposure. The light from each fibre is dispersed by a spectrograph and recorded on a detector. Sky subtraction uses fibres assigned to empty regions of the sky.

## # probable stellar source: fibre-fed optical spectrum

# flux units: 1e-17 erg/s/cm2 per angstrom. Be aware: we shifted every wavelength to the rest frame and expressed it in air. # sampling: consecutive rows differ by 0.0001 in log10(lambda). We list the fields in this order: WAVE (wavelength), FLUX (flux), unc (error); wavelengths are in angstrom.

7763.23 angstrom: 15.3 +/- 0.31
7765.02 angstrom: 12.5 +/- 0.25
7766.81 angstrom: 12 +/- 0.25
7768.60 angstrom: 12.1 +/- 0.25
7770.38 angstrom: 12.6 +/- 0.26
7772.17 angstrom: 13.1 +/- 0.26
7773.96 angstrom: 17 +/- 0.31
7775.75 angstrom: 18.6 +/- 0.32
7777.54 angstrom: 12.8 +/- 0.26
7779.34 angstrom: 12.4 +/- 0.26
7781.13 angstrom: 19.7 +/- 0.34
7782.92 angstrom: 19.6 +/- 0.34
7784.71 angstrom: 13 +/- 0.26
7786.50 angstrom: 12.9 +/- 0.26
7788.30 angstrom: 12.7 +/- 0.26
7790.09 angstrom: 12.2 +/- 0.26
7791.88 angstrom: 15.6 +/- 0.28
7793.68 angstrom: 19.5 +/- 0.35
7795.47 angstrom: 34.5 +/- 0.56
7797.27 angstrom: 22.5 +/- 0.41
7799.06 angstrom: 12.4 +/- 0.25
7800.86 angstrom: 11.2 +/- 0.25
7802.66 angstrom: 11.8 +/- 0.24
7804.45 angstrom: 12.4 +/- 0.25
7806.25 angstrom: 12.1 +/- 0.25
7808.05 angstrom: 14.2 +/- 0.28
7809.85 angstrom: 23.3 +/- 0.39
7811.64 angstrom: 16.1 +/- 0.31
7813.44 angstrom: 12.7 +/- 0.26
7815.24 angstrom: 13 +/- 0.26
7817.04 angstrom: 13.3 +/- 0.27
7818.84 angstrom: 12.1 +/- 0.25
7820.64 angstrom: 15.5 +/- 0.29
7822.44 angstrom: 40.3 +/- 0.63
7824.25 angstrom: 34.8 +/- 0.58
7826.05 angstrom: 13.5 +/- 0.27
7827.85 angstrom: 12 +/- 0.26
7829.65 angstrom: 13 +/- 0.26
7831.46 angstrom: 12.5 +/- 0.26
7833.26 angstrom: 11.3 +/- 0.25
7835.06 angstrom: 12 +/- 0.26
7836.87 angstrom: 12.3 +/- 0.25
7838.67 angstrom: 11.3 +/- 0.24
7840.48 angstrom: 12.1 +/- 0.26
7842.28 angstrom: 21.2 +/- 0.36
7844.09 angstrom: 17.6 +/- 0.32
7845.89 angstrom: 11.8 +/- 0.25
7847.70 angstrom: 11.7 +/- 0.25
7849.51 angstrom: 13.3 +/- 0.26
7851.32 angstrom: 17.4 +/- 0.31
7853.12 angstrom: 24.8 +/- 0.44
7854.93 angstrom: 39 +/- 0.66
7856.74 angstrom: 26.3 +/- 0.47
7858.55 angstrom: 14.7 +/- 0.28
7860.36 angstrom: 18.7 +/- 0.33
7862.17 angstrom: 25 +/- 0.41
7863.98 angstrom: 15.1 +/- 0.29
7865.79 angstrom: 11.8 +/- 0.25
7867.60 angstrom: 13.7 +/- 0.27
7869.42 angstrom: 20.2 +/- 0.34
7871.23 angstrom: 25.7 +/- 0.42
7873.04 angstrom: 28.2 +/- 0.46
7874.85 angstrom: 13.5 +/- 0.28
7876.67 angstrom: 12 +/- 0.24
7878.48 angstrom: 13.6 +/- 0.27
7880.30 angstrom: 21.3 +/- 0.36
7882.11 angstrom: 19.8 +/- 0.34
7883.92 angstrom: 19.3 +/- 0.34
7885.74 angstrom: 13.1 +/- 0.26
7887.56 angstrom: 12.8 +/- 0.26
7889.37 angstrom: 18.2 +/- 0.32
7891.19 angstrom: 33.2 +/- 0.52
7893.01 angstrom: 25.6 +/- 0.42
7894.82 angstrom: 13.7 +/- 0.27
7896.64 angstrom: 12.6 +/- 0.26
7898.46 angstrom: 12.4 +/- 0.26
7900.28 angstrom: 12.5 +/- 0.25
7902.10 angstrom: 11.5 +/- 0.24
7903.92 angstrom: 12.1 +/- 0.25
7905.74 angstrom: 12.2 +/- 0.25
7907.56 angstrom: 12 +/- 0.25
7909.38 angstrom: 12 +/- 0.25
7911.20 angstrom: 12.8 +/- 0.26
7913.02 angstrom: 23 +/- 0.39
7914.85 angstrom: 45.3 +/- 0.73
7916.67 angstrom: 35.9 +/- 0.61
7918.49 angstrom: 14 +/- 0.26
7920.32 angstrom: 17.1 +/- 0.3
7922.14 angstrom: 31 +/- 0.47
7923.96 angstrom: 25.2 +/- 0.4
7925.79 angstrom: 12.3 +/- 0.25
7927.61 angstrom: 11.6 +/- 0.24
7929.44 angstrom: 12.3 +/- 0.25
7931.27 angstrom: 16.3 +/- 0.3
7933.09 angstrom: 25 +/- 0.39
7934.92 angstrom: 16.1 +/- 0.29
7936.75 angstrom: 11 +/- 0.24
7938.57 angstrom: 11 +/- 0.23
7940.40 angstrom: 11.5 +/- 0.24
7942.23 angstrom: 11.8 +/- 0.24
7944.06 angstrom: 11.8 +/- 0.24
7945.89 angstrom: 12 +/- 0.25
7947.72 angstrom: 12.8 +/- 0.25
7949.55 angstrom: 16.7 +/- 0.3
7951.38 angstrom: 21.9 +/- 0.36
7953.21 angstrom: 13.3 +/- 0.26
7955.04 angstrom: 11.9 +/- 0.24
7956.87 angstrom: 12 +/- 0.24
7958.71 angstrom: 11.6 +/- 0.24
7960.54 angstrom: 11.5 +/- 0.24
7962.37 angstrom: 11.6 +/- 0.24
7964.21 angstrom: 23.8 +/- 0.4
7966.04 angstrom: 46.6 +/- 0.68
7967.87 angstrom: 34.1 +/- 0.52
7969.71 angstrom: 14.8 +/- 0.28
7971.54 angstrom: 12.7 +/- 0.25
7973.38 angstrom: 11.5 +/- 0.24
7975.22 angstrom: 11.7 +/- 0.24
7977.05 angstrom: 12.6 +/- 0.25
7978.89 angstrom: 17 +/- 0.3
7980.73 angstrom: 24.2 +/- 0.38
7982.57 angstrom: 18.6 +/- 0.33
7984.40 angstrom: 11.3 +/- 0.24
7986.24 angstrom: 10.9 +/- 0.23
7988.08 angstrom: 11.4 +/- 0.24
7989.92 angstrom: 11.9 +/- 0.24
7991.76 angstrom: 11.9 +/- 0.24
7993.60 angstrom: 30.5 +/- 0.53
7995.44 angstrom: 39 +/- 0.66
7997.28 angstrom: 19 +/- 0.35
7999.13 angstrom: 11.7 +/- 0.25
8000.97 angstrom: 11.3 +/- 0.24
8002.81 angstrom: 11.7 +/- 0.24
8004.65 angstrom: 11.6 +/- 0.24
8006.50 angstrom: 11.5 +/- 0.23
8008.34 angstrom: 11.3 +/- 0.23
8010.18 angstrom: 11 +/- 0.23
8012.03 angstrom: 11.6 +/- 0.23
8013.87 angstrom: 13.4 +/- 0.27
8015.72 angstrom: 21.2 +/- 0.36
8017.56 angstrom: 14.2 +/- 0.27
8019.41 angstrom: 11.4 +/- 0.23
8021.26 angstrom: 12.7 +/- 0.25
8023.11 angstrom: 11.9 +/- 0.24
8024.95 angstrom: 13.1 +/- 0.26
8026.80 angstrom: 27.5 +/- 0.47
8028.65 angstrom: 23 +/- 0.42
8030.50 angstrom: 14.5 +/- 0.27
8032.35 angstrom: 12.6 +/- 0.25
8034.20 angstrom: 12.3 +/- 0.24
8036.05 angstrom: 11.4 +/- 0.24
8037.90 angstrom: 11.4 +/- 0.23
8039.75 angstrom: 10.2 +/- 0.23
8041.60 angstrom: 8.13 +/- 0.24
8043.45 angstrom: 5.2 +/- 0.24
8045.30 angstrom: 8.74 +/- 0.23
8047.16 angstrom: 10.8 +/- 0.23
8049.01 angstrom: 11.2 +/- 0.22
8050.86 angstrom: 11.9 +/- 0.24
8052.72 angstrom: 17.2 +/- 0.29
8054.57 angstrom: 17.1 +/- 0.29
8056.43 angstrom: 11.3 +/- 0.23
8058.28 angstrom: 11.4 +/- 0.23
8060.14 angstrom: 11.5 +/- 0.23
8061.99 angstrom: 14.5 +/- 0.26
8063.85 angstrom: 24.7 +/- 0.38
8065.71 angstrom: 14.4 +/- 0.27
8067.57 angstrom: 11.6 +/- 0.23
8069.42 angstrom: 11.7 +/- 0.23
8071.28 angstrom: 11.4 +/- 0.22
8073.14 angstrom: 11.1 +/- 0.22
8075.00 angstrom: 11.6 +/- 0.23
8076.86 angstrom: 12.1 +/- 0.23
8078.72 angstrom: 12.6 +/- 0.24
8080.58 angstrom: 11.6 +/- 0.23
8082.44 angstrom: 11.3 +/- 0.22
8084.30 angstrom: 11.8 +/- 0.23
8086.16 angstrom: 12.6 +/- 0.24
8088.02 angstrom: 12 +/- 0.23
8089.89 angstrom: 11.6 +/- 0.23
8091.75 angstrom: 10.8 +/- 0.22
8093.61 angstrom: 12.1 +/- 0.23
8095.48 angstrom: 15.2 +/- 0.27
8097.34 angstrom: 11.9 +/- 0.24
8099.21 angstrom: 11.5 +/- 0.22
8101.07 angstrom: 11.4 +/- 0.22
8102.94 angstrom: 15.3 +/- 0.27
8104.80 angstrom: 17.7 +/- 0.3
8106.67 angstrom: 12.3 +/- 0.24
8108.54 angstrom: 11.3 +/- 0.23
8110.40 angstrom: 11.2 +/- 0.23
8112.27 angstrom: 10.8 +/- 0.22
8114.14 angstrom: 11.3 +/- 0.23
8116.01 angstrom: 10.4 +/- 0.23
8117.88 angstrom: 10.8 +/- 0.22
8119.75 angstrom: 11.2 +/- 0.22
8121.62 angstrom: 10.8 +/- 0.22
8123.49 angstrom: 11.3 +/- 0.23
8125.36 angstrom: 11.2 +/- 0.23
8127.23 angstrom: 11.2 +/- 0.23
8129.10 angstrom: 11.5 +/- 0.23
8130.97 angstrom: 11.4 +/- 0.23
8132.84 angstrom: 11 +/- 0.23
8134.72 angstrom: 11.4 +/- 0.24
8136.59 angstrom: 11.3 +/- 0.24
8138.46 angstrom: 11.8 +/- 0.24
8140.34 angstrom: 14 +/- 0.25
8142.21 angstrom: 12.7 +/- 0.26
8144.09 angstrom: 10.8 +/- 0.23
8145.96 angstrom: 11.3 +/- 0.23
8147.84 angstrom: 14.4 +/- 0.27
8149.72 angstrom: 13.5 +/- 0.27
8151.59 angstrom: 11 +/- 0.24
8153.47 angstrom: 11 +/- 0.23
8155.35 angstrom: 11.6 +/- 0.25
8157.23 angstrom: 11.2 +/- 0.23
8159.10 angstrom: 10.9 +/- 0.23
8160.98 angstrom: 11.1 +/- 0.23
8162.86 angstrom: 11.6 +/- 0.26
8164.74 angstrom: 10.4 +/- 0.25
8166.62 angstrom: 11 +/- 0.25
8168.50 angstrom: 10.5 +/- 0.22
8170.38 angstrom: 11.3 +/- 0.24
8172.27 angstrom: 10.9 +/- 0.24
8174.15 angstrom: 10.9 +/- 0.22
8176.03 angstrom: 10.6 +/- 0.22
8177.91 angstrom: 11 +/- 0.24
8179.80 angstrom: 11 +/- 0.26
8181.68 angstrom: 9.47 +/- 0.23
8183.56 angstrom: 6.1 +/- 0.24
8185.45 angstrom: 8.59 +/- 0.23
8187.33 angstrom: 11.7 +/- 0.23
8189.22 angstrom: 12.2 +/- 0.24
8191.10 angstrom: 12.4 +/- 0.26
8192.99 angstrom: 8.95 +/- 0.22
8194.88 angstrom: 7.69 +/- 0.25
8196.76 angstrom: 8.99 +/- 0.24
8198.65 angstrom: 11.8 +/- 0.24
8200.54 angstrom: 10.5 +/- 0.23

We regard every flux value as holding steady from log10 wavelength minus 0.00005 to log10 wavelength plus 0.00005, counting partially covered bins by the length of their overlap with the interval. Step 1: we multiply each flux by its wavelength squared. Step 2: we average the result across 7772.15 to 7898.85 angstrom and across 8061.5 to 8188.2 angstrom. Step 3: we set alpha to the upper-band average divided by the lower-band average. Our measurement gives 0.74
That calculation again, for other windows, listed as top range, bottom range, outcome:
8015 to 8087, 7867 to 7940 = 0.76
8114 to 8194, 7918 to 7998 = 0.69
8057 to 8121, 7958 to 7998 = 0.69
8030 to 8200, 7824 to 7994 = 0.72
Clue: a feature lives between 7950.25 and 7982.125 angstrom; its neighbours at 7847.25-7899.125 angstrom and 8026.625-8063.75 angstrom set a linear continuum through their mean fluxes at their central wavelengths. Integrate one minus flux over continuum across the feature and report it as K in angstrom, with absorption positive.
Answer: -4.2 angstrom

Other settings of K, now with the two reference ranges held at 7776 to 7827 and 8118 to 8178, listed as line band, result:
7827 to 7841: 3.8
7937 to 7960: 2.4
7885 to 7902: -1.5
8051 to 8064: -1.7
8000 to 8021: 1.4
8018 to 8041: -1.5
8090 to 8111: -1.0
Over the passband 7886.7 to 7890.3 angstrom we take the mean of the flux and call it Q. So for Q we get 15.6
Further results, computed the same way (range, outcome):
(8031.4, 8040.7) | 11.6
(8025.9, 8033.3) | 19.3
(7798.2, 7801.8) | 11.8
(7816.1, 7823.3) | 20.2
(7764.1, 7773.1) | 12.5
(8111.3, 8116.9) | 10.8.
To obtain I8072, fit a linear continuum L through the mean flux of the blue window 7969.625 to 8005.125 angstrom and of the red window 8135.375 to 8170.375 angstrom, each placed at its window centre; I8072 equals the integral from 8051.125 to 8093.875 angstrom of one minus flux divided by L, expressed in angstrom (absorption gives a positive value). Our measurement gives 2.4 angstrom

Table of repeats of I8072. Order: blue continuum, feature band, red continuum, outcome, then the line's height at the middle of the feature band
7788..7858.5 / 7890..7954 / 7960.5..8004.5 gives 1.58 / 17.6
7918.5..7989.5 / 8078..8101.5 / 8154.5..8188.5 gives 1.22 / 12.7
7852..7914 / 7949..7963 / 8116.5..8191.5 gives 2.09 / 16.2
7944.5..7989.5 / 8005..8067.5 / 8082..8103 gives 2.82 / 14.1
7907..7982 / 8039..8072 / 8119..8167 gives 4.19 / 14.3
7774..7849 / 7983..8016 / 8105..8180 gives -4.11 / 13.4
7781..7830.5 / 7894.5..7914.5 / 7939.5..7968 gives 3.06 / 16.8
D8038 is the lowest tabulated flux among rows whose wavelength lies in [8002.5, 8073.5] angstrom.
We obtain 5.2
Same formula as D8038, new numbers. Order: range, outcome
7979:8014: 10.9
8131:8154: 10.8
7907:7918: 12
